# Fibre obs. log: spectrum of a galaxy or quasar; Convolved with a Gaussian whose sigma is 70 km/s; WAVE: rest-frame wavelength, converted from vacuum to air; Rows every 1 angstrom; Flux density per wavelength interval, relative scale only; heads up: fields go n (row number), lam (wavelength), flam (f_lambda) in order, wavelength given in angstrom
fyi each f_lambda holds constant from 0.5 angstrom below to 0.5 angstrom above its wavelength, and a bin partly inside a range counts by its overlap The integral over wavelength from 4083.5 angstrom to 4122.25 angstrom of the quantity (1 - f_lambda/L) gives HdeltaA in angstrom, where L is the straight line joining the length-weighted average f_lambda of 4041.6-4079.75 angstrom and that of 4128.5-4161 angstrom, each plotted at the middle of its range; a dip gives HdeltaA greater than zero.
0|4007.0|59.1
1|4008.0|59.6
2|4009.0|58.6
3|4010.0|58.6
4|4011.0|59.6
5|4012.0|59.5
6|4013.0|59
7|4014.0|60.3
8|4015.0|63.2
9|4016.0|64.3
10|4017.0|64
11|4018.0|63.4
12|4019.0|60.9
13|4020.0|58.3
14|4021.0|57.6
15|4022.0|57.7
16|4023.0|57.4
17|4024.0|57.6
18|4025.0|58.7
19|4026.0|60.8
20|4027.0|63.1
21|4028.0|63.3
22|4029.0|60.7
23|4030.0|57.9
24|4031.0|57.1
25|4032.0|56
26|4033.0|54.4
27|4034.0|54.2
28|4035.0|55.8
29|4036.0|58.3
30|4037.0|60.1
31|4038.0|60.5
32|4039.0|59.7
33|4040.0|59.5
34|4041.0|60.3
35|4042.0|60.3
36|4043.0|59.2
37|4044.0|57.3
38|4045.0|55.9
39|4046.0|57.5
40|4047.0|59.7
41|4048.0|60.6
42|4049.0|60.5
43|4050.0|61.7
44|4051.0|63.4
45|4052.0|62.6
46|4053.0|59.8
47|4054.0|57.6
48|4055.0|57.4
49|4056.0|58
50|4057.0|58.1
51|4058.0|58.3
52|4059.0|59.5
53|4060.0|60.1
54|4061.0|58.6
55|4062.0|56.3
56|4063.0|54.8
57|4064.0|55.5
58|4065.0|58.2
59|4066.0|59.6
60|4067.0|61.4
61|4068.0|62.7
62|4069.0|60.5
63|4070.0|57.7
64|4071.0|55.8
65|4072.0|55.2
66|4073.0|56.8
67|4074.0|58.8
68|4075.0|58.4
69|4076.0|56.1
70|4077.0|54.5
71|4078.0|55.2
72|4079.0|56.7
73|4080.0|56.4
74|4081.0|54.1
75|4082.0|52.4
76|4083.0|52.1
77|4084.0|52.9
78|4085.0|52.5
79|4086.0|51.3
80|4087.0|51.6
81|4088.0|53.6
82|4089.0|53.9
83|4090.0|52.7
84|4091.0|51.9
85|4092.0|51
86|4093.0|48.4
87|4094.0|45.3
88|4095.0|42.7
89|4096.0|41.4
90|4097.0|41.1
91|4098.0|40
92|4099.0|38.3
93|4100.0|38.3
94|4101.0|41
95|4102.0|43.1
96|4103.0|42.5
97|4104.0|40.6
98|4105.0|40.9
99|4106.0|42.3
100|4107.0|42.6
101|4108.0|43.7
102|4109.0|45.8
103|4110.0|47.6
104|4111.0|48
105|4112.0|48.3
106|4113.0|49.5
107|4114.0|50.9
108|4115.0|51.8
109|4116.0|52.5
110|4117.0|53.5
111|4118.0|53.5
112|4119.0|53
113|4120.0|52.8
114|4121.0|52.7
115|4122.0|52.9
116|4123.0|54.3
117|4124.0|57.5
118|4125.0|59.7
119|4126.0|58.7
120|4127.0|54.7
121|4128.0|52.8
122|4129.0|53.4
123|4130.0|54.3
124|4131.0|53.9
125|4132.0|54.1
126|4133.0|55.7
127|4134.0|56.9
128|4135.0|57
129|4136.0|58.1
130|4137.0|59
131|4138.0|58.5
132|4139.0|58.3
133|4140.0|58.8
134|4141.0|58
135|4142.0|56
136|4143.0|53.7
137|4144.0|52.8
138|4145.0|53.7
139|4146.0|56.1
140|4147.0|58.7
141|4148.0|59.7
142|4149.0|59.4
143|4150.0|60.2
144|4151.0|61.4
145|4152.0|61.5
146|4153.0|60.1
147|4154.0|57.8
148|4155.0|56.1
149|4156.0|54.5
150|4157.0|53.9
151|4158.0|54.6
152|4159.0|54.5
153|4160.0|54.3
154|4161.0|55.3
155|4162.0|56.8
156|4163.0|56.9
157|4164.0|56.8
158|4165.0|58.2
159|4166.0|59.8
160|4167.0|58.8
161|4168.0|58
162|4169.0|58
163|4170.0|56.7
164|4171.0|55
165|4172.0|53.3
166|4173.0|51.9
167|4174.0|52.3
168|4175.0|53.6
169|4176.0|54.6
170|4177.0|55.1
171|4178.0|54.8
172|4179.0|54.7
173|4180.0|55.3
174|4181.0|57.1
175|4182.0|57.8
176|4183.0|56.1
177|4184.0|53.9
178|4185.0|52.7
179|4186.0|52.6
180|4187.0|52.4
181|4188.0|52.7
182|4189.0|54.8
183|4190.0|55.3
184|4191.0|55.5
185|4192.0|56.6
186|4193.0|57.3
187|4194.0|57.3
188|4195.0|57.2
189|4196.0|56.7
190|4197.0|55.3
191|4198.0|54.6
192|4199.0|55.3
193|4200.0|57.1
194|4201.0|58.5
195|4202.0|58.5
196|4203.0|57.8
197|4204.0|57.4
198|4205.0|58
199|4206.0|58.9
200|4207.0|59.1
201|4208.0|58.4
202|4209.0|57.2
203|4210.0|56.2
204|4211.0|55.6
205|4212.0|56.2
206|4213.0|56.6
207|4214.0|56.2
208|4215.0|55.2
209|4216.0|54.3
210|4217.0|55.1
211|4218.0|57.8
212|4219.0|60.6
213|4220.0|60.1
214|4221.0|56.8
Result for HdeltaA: 6.7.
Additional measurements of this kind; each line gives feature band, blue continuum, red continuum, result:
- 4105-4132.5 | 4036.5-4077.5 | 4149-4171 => 3.05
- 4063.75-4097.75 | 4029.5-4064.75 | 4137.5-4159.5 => 2.57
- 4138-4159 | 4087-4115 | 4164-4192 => -2.31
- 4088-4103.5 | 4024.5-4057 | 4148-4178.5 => 3.45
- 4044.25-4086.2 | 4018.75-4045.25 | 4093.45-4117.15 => -4.29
